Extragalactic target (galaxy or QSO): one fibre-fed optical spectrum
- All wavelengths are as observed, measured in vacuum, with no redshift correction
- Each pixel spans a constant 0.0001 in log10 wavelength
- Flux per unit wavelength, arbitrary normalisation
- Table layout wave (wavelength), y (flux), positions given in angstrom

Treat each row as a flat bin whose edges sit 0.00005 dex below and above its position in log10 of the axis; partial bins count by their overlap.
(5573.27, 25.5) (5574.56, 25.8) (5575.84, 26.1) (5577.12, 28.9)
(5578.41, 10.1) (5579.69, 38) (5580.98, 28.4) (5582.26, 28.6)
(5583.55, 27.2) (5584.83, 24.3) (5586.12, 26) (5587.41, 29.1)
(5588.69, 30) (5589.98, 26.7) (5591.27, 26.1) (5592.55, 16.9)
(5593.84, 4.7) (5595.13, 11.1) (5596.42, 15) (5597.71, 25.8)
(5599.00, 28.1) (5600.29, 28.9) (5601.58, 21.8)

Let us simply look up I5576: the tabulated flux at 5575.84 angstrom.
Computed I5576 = 26.1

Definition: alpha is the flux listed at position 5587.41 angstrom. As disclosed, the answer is 29.1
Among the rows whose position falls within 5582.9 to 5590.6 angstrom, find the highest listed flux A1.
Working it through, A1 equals 30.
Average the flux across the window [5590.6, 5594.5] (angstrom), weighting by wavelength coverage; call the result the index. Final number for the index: 16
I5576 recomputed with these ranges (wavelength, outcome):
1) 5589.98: 26.7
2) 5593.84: 4.7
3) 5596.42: 15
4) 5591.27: 26.1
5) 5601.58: 21.8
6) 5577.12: 28.9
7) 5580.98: 28.4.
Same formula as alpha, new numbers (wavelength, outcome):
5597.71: 25.8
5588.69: 30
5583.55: 27.2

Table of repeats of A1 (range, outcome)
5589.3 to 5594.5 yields 26.7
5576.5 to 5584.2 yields 38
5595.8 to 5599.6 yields 28.1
